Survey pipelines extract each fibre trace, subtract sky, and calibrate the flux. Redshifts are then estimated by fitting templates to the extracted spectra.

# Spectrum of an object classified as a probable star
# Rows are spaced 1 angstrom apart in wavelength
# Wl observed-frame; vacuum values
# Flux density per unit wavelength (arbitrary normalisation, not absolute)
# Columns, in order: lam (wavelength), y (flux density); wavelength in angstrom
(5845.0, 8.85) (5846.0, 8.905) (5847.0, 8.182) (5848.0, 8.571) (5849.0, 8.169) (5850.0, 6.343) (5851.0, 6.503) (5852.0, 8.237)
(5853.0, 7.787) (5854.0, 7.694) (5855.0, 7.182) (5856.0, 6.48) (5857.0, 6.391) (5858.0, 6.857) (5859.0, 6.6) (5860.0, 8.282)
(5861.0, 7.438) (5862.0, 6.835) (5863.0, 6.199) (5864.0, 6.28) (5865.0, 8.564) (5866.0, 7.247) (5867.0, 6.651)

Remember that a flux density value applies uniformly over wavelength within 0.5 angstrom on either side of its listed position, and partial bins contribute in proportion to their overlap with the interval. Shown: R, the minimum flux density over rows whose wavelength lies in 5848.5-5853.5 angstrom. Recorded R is 6.343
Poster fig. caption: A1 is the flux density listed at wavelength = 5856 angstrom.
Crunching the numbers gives 6.48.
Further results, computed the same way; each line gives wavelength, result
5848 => 8.571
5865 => 8.564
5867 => 6.651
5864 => 6.28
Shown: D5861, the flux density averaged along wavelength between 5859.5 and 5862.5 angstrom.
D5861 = 7.52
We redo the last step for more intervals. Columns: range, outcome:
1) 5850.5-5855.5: 7.48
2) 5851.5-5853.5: 8.01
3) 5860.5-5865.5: 7.06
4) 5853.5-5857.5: 6.94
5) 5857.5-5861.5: 7.29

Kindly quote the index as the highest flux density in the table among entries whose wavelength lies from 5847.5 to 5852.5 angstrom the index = 8.571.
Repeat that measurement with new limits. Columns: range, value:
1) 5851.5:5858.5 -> 8.237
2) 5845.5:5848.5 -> 8.905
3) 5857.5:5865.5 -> 8.564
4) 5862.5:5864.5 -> 6.28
